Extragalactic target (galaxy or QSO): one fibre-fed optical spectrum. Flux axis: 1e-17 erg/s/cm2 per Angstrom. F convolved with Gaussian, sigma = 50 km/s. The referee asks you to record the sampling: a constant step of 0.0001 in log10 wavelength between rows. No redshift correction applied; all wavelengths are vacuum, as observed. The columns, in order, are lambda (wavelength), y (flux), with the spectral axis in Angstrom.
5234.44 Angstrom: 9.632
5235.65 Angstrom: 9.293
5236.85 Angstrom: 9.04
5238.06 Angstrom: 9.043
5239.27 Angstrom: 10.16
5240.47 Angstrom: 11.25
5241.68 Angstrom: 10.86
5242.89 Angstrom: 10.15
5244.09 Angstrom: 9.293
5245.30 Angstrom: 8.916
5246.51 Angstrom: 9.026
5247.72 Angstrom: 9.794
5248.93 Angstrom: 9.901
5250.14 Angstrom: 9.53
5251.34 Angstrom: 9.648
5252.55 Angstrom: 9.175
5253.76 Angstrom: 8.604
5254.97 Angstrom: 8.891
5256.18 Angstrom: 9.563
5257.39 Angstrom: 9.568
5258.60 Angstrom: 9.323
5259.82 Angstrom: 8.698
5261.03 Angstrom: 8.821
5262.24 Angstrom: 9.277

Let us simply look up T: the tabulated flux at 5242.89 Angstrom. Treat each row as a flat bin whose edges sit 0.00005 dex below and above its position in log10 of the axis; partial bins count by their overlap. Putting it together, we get 10.15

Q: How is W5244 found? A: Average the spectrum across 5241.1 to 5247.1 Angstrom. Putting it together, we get 9.65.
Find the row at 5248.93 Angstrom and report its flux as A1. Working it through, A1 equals 9.901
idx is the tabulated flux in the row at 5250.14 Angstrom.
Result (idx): 9.53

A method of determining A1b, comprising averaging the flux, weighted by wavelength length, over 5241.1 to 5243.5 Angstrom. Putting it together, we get 10.5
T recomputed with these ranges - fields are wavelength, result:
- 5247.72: 9.794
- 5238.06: 9.043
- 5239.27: 10.16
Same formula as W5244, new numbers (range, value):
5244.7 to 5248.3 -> 9.23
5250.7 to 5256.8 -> 9.19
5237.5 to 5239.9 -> 9.65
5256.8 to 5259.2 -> 9.45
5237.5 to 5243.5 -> 10.3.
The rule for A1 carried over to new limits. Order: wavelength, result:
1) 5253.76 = 8.604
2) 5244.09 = 9.293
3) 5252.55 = 9.175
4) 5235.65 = 9.293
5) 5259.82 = 8.698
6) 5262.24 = 9.277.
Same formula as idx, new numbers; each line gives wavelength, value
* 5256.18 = 9.563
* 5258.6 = 9.323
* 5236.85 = 9.04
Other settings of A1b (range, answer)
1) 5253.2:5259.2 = 9.2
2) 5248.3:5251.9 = 9.71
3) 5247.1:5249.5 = 9.83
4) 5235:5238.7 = 9.12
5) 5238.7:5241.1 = 10.7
